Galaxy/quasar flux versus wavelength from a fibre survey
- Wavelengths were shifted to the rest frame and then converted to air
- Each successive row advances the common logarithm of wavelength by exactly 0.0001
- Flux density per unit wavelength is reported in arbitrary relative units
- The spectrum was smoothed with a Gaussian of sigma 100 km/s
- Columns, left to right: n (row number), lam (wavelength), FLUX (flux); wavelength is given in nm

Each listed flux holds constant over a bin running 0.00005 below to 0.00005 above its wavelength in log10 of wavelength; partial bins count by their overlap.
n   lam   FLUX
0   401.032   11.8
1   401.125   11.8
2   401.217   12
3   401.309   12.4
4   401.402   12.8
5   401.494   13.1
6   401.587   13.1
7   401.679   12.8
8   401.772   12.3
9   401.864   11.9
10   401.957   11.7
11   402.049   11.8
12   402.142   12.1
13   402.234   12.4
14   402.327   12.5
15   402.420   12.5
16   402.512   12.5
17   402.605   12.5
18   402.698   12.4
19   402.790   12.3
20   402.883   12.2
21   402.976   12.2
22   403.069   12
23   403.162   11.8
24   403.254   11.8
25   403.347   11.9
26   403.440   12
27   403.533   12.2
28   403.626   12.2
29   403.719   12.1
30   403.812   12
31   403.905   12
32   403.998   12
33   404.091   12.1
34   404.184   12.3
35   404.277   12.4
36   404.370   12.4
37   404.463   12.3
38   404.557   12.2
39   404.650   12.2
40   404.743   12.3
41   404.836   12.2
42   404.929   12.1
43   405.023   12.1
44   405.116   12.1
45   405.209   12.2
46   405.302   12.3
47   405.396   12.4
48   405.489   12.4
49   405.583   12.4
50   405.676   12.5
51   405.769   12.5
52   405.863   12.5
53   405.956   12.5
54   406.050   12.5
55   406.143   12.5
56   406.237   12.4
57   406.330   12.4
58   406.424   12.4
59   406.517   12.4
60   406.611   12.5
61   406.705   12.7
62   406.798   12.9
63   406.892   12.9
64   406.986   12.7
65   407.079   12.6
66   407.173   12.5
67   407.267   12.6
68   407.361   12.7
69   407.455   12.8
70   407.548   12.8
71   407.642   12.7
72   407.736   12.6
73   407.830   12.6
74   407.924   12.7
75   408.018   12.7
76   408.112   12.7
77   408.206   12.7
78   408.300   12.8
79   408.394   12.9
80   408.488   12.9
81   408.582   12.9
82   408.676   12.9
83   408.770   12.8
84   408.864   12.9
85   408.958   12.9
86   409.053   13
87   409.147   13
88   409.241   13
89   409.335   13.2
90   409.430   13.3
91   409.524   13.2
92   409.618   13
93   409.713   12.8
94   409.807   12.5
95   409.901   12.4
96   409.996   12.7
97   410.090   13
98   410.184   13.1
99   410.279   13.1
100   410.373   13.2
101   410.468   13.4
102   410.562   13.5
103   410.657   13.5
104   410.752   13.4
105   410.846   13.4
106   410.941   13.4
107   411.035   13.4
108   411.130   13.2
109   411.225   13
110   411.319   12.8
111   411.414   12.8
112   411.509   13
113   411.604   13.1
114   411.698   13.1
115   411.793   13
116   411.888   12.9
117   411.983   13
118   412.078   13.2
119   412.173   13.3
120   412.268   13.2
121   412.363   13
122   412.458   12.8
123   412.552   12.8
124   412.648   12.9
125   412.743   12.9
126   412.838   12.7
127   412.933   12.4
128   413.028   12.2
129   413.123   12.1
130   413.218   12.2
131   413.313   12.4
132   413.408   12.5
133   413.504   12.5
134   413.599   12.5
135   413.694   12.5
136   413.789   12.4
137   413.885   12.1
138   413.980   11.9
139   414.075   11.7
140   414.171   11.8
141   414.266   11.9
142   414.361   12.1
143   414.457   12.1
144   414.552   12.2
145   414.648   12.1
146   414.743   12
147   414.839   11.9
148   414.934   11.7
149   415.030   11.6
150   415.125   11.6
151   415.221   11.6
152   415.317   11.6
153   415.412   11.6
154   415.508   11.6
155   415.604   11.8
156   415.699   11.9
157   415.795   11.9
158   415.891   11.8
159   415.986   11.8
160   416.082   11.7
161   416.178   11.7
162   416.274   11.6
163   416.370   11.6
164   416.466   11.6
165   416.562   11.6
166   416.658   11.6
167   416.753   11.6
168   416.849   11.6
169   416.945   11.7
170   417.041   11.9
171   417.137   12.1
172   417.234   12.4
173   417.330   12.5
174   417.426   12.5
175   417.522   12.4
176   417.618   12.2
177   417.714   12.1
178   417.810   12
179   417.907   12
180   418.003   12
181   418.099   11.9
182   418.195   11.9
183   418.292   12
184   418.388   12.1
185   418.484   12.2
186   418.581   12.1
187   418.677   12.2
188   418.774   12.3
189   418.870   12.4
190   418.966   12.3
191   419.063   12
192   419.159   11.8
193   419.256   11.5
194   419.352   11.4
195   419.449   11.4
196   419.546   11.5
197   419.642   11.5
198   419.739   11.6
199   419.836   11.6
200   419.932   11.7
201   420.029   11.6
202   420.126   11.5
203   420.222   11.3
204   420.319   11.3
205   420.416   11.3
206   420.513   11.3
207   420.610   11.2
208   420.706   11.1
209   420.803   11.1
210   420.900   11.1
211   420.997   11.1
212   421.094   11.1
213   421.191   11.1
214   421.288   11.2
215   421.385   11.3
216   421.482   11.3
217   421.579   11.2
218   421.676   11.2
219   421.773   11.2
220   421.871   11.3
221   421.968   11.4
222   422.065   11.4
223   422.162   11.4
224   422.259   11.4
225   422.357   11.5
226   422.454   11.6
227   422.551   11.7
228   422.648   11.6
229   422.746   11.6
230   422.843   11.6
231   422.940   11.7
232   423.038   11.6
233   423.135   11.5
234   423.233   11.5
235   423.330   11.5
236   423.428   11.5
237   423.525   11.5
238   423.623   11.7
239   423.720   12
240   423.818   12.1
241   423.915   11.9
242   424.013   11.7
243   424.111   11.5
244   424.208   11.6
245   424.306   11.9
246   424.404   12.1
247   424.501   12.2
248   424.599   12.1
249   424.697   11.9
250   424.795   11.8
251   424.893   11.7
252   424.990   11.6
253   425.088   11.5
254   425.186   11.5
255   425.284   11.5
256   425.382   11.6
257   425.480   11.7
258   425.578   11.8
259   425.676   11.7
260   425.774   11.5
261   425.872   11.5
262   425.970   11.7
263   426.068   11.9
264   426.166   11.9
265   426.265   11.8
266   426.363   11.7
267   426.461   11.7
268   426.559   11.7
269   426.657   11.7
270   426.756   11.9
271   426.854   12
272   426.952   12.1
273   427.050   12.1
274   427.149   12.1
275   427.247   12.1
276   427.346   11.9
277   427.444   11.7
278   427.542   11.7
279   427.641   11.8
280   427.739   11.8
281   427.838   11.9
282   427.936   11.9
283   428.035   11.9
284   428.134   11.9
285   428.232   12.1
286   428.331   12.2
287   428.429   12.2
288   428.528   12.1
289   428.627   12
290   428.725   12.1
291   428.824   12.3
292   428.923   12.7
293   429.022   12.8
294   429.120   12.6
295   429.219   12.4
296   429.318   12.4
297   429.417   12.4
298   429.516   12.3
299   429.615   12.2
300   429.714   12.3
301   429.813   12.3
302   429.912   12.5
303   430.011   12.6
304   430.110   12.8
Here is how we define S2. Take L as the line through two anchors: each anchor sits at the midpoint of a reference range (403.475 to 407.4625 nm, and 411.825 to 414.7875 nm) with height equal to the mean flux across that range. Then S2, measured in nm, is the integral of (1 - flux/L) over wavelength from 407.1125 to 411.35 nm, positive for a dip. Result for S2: -0.18 nm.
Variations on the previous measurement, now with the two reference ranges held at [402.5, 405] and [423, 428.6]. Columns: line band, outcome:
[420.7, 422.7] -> 0.10 nm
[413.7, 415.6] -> 0.02 nm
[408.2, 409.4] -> -0.08 nm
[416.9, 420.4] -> 0.00 nm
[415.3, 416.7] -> 0.03 nm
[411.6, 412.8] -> -0.10 nm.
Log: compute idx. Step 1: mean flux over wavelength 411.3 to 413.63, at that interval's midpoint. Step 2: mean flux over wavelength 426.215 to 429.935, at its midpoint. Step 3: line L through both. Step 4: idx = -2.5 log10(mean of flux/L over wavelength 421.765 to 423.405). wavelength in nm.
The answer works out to 0.07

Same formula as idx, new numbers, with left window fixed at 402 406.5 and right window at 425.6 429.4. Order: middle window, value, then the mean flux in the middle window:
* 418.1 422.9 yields 0.05 mag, 11.5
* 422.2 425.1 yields 0.03 mag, 11.7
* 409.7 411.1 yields -0.08 mag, 13.1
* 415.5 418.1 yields 0.02 mag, 11.9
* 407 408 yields -0.04 mag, 12.7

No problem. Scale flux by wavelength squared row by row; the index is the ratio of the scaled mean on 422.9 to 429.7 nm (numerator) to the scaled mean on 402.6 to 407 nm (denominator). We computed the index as 1.07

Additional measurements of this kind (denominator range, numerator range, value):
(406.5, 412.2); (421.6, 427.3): 0.97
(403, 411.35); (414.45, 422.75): 0.98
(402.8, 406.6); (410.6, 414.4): 1.08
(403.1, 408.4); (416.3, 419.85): 1.02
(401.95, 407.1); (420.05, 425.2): 1.02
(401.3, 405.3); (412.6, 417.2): 1.04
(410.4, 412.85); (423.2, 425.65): 0.95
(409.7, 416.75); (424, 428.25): 1.01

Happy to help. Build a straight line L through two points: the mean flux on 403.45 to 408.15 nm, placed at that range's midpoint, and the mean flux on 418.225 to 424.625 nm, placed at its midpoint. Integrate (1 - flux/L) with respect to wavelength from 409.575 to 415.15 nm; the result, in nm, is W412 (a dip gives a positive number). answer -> -0.27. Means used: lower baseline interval 12.4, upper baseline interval 11.6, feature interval 12.7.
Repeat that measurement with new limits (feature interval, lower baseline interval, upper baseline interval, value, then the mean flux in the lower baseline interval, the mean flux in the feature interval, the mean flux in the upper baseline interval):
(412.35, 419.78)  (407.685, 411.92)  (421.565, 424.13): 0.17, 13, 12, 11.6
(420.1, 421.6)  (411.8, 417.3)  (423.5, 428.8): 0.10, 12.1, 11.2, 11.8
